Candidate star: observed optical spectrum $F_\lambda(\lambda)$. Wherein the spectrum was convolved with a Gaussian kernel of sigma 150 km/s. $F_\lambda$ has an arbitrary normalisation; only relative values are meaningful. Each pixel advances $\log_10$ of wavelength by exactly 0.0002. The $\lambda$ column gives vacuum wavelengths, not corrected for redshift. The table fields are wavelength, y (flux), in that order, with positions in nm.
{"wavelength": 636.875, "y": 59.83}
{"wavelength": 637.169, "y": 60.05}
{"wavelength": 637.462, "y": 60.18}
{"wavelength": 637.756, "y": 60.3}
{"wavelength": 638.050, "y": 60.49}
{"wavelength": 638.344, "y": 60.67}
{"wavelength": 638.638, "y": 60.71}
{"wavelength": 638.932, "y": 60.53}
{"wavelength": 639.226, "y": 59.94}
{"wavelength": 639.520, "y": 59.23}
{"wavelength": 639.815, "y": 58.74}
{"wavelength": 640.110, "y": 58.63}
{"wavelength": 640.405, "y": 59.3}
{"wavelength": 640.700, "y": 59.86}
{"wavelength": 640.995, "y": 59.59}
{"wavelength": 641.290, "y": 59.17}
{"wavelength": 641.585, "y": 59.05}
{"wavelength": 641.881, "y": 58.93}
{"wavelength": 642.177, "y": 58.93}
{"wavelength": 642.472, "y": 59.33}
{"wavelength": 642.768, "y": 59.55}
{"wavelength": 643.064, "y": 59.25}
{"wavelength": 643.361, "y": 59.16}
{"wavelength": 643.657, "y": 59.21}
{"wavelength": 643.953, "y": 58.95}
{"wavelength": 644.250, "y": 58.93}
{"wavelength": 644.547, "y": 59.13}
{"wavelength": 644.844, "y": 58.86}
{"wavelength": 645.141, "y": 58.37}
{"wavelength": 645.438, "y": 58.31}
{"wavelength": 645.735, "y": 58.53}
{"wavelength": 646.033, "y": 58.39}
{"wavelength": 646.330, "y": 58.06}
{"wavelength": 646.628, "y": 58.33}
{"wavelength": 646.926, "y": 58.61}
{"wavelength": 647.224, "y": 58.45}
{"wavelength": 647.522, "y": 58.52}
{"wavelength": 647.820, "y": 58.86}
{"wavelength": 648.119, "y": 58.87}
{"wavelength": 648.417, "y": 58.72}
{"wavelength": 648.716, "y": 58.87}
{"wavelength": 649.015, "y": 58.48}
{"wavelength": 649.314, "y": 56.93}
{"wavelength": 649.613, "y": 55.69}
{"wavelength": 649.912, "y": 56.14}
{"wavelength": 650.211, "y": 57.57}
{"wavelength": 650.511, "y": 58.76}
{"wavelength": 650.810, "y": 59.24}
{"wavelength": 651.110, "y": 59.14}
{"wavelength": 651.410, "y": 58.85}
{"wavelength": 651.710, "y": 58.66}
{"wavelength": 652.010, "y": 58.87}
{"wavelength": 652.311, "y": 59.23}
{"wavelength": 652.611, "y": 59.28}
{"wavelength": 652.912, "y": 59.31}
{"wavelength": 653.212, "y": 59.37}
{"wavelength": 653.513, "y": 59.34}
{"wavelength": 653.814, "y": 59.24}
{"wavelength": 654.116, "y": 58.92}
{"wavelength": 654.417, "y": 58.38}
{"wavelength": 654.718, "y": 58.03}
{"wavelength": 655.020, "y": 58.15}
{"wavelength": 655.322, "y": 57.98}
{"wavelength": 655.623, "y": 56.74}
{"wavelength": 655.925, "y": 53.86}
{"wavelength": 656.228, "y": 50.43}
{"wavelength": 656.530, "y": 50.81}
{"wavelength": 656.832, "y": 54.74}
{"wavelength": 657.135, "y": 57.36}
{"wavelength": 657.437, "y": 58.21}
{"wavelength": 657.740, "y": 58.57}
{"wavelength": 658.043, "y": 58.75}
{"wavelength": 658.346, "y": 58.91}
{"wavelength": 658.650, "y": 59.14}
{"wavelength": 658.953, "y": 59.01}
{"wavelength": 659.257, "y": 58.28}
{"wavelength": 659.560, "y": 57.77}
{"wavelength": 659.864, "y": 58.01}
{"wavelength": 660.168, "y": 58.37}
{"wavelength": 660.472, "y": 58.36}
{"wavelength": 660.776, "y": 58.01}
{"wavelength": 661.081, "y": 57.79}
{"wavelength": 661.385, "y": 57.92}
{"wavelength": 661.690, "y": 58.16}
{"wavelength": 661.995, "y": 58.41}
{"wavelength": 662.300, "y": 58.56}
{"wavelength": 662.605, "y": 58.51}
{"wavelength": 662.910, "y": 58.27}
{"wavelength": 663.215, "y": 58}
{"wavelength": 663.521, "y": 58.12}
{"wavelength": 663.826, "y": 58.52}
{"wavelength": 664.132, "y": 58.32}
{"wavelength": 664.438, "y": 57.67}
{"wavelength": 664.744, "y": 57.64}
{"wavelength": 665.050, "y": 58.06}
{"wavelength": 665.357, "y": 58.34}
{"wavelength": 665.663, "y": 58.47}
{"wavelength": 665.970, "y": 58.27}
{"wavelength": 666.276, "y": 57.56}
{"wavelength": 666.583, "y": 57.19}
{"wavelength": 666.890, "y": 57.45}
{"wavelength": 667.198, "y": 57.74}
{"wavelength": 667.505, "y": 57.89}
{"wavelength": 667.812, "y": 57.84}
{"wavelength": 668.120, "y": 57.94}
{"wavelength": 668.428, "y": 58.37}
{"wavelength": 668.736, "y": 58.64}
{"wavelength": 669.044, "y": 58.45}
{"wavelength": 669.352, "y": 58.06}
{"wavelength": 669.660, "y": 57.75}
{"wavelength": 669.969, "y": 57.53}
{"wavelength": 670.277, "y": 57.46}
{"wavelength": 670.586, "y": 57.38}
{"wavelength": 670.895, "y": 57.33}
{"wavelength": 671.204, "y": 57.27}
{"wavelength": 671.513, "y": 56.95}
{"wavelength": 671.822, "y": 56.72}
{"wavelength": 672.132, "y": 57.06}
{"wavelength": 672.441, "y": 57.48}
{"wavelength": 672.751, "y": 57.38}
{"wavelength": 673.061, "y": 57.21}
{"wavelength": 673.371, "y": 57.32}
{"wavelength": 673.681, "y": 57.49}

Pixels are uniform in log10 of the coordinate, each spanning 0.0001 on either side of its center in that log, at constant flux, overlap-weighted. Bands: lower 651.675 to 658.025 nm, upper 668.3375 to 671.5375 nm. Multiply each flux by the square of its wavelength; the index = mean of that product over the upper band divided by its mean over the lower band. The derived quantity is 1.1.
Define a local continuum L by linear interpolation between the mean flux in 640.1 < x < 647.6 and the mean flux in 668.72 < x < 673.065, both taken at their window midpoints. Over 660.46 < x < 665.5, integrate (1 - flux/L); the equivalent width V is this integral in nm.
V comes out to -0.021 nm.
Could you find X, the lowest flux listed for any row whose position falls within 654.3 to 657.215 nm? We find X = 50.43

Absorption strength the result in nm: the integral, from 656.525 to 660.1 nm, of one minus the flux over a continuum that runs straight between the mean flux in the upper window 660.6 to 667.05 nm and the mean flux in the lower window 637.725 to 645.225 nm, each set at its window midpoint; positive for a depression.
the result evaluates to 0.04 nm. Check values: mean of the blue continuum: 59.4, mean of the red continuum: 58.1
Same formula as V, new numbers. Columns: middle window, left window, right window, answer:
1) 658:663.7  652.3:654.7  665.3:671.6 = 0.01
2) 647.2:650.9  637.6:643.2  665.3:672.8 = 0.06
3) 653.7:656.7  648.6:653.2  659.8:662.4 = 0.11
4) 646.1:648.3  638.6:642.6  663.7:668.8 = 0.02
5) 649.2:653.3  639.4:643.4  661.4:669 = 0.03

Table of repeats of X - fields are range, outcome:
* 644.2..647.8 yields 58.06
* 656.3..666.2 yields 50.81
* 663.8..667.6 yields 57.19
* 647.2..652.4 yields 55.69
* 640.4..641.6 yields 59.05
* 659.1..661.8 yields 57.77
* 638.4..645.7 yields 58.31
